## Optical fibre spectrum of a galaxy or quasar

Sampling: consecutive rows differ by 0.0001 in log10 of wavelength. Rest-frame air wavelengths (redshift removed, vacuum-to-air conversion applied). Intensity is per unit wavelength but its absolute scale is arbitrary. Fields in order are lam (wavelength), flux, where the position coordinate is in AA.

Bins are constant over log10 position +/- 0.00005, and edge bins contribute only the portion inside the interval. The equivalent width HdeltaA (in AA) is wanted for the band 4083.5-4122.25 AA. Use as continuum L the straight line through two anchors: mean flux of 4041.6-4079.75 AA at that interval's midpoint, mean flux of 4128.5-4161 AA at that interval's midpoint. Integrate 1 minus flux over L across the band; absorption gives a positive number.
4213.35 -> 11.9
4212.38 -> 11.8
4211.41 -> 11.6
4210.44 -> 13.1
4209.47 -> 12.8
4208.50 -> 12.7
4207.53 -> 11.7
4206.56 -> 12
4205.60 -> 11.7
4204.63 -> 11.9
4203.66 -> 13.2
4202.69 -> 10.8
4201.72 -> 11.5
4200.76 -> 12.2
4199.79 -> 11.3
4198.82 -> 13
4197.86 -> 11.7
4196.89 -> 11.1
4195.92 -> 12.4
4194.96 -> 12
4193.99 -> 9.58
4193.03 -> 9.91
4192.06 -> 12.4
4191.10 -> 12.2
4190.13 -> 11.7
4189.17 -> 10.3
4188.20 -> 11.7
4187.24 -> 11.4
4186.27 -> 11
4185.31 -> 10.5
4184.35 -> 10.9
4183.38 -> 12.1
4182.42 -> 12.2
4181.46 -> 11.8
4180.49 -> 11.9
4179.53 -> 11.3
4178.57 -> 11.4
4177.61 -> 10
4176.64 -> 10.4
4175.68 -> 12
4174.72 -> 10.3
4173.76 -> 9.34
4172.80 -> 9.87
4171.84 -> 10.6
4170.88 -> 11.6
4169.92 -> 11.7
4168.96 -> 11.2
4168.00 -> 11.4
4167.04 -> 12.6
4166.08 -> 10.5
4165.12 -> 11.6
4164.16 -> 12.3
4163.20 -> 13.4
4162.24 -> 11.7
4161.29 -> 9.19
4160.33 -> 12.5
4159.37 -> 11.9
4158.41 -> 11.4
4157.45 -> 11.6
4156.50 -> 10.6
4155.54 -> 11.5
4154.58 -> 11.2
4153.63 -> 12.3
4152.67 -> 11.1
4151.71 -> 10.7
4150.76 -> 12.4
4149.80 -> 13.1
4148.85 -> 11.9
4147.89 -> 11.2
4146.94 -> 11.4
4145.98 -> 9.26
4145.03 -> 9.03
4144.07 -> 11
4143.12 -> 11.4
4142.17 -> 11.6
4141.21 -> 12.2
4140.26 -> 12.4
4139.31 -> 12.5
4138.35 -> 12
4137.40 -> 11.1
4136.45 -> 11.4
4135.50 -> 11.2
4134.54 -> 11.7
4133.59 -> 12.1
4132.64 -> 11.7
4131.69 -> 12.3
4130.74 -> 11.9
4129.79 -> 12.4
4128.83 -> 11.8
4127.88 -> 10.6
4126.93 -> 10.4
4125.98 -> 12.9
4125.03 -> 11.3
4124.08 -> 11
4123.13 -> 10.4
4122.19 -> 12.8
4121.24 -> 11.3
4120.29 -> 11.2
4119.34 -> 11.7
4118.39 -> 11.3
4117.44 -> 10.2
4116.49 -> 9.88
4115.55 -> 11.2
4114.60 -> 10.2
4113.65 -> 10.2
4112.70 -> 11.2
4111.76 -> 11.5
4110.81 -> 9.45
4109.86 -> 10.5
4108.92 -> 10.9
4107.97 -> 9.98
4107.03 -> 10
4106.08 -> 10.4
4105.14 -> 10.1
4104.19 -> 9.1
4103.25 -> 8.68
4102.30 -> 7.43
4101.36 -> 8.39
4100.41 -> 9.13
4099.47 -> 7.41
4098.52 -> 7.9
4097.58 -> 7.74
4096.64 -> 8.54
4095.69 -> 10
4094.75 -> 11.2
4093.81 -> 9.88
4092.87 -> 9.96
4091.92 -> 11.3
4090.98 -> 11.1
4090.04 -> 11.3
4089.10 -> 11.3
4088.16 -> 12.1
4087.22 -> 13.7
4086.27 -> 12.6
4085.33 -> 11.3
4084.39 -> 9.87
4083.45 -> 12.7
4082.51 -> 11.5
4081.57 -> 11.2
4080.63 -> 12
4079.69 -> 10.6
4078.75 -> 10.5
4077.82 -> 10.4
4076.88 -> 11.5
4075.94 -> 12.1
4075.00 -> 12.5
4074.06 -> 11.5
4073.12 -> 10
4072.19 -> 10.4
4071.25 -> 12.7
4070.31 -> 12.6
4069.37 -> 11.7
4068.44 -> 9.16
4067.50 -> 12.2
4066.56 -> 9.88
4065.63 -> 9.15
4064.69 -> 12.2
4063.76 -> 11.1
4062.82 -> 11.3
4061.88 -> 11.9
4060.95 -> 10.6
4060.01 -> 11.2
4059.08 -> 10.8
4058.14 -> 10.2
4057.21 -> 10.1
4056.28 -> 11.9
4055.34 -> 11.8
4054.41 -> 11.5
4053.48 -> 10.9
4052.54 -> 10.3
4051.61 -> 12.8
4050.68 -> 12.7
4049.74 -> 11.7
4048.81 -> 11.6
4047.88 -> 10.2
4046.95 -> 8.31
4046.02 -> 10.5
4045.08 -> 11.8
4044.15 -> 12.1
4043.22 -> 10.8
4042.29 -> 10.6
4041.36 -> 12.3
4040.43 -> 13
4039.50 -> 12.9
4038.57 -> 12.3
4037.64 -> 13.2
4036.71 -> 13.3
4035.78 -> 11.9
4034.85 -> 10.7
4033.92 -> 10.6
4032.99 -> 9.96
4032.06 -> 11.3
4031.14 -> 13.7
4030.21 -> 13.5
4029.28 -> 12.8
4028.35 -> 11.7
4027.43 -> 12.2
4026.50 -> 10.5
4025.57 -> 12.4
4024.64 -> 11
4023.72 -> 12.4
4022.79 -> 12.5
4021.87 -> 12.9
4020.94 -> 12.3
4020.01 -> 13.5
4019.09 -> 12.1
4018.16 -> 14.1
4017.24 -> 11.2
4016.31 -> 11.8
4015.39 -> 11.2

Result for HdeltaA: 3.4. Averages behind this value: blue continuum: 11.1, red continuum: 11.6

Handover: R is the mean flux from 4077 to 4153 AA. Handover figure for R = 10.9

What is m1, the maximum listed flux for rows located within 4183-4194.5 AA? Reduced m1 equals 12.4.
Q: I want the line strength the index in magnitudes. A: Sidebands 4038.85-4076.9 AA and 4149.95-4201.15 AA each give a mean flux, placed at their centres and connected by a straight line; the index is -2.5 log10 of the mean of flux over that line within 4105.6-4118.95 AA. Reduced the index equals 0.08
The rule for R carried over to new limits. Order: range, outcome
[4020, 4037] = 12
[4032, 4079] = 11.3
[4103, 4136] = 11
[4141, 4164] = 11.4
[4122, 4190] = 11.4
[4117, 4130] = 11.4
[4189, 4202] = 11.6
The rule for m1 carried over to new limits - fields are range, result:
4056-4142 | 13.7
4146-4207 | 13.4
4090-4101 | 11.3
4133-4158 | 13.1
